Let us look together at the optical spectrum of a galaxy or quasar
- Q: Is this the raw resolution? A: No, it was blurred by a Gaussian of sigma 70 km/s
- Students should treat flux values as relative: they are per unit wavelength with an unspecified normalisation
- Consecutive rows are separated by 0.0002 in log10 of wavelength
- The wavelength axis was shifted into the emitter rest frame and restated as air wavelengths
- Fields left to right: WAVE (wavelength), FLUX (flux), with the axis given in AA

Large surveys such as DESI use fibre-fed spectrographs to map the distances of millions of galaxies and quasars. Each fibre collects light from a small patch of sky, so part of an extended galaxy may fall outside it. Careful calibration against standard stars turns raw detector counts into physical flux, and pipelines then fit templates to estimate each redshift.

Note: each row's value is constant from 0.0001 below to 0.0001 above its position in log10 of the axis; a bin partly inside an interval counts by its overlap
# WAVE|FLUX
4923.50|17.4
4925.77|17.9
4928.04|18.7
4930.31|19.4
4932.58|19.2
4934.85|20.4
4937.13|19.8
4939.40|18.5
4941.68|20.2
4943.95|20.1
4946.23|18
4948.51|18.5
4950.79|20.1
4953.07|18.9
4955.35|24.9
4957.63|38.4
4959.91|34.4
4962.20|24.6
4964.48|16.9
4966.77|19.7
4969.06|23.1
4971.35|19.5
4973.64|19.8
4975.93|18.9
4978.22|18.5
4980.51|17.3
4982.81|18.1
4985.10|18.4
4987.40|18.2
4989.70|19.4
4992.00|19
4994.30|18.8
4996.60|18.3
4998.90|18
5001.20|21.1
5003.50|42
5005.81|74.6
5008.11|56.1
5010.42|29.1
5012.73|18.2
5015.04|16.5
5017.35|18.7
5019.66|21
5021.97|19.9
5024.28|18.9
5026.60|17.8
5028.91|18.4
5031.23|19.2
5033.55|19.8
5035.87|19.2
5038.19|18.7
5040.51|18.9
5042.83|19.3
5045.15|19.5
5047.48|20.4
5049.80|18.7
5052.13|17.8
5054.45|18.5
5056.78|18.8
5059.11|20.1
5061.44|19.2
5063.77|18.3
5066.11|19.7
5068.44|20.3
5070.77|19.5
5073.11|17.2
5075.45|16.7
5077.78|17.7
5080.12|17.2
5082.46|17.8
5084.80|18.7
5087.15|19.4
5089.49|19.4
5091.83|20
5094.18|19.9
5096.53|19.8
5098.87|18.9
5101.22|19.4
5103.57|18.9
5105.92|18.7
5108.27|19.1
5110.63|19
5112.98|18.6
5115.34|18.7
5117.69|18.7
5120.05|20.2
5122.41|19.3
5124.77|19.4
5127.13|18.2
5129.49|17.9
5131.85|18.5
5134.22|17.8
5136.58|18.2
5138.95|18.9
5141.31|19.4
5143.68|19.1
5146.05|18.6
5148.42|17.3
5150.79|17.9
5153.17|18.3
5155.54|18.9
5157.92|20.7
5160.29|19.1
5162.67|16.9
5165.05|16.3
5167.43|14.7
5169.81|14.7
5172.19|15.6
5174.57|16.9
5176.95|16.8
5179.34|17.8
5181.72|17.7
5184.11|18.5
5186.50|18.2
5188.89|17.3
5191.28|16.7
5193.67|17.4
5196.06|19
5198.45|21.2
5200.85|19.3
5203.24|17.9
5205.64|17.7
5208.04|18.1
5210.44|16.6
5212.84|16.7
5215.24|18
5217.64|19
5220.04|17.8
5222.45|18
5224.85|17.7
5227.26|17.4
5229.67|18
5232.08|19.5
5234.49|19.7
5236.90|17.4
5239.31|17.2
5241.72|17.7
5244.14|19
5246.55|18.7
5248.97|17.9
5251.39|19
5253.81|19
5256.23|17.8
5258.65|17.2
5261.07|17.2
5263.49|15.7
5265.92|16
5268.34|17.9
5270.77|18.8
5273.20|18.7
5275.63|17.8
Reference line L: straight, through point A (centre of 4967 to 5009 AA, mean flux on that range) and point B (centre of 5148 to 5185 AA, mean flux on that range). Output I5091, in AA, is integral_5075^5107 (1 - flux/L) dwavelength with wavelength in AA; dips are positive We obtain 2.9 AA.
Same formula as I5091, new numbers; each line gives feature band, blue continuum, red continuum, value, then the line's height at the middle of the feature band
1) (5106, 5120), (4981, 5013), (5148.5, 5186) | 1.22 AA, 20.7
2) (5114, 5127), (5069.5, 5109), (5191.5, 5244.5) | -0.40 AA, 18.6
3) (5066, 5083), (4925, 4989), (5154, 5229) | 0.91 AA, 19.2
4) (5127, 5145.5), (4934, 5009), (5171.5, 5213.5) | 0.79 AA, 19.4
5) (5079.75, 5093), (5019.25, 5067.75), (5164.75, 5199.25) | -0.22 AA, 18.5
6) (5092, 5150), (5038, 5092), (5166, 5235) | -1.63 AA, 18.3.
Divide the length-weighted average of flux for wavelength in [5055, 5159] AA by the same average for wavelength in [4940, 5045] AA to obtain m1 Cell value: 0.83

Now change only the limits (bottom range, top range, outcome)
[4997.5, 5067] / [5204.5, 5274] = 0.77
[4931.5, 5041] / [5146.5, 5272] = 0.79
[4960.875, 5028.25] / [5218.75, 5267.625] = 0.76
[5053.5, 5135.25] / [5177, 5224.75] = 0.96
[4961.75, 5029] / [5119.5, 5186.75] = 0.77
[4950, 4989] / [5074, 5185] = 0.84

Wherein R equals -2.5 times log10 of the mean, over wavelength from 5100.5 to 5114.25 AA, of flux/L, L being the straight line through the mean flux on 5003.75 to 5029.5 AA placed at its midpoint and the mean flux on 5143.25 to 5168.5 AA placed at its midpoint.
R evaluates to 0.15 mag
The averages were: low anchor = 28.8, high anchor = 18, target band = 18.9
